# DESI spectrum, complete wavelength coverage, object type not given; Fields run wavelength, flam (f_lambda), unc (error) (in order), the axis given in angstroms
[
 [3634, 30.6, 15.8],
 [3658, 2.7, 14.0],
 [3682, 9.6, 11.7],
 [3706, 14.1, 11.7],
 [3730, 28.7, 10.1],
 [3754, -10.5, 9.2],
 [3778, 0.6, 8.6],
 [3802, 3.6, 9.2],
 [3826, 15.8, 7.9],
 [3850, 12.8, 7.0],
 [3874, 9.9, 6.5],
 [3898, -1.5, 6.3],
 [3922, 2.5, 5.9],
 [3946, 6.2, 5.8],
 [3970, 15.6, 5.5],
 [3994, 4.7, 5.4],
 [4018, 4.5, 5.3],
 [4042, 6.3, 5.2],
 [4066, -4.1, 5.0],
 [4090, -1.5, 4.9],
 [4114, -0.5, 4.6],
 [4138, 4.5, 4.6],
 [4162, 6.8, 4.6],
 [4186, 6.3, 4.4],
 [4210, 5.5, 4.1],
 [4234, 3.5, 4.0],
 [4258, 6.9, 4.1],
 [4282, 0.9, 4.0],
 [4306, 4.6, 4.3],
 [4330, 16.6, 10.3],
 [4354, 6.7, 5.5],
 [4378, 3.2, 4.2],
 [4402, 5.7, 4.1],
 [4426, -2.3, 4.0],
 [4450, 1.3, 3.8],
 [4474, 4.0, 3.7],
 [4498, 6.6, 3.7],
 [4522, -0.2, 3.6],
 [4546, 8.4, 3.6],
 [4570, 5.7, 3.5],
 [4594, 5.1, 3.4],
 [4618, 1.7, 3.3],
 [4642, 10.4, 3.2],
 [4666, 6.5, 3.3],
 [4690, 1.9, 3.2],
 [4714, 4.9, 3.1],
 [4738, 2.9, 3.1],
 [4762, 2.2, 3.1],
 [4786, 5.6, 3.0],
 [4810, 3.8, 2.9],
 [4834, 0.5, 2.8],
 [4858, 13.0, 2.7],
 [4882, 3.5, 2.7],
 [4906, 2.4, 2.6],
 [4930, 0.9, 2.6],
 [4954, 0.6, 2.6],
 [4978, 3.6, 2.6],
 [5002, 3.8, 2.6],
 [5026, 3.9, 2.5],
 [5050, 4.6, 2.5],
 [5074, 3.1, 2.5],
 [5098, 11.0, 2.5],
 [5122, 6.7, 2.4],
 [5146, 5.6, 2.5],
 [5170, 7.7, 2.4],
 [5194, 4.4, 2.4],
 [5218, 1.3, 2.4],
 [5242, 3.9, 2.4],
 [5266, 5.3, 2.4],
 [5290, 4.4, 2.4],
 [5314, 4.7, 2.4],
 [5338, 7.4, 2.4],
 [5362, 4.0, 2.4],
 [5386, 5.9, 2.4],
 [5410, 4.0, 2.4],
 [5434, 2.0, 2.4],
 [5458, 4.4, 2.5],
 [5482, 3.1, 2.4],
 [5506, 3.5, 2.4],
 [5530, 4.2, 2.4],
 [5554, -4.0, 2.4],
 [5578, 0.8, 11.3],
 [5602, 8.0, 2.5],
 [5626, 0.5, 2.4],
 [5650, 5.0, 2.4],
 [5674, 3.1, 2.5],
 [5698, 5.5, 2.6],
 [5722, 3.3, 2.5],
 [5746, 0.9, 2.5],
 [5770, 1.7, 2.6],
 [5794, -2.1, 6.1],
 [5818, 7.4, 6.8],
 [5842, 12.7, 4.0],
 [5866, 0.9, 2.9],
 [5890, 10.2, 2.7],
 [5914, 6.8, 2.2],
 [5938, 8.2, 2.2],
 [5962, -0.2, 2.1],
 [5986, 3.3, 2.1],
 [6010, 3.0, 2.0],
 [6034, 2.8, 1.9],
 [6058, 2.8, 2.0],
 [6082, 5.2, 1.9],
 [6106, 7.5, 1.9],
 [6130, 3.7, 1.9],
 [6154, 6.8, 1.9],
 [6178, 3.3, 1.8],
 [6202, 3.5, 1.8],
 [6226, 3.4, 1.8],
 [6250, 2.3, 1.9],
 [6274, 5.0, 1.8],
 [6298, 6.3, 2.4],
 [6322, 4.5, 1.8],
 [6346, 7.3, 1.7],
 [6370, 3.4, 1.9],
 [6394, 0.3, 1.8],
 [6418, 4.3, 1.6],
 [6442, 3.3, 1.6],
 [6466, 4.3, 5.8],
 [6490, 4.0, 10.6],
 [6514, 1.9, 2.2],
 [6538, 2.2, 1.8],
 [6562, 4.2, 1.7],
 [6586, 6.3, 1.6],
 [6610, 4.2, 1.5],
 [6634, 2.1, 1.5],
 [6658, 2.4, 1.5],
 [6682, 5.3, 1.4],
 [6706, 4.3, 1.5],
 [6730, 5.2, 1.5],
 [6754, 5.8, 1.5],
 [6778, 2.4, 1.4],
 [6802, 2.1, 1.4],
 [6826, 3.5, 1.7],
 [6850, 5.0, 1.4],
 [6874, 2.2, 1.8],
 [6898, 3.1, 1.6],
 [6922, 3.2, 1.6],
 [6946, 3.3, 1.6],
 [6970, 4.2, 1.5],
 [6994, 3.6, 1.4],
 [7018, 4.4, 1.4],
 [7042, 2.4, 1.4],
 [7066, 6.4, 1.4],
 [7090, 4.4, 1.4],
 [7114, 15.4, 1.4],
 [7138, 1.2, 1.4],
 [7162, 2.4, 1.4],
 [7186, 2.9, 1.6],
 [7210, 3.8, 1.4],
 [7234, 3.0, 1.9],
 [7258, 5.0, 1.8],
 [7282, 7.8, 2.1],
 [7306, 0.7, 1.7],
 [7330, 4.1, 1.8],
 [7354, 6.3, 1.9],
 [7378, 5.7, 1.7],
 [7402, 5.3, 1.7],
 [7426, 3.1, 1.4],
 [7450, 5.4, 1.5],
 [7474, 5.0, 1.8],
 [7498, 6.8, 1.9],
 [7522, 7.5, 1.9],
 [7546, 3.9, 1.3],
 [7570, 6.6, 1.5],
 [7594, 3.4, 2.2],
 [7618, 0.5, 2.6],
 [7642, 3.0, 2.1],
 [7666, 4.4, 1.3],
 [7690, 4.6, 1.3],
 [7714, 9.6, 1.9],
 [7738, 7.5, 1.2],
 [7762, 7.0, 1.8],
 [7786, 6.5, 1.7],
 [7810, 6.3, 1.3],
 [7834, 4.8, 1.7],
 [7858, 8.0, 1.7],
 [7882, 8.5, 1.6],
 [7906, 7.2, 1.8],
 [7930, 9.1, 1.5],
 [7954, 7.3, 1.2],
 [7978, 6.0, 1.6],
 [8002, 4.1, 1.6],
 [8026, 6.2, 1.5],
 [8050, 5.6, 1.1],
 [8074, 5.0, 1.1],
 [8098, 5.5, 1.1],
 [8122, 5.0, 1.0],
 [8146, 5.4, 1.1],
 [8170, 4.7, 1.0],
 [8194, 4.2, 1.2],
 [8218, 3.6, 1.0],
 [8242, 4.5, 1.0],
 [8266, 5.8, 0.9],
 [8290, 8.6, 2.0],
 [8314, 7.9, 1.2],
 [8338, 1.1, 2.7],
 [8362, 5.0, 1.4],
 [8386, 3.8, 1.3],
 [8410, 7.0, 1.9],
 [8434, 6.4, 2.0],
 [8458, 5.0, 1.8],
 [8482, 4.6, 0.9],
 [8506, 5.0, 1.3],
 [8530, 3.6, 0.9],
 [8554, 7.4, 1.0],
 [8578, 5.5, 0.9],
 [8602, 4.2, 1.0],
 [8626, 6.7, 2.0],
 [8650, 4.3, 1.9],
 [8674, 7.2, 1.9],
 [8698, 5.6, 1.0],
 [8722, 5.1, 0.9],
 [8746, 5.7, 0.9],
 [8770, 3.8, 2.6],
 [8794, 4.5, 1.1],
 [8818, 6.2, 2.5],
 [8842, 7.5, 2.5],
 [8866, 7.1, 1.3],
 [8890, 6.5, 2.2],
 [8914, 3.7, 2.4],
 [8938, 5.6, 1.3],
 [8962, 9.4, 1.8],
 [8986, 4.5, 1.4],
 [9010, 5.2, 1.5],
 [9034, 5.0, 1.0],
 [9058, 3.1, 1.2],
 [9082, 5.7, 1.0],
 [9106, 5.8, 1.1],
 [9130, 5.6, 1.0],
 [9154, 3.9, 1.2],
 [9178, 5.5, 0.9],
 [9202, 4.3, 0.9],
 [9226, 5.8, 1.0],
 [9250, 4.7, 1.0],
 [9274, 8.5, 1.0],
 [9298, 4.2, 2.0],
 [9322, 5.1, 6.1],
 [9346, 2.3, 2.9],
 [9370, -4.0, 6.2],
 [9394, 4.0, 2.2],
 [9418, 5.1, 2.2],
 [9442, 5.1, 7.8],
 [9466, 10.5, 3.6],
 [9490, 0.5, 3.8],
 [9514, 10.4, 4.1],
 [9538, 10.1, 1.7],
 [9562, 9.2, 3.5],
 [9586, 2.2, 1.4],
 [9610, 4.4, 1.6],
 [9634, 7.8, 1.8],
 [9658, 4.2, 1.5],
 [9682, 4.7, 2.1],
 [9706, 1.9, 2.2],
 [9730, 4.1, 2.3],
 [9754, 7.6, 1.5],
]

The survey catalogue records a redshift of 0.91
